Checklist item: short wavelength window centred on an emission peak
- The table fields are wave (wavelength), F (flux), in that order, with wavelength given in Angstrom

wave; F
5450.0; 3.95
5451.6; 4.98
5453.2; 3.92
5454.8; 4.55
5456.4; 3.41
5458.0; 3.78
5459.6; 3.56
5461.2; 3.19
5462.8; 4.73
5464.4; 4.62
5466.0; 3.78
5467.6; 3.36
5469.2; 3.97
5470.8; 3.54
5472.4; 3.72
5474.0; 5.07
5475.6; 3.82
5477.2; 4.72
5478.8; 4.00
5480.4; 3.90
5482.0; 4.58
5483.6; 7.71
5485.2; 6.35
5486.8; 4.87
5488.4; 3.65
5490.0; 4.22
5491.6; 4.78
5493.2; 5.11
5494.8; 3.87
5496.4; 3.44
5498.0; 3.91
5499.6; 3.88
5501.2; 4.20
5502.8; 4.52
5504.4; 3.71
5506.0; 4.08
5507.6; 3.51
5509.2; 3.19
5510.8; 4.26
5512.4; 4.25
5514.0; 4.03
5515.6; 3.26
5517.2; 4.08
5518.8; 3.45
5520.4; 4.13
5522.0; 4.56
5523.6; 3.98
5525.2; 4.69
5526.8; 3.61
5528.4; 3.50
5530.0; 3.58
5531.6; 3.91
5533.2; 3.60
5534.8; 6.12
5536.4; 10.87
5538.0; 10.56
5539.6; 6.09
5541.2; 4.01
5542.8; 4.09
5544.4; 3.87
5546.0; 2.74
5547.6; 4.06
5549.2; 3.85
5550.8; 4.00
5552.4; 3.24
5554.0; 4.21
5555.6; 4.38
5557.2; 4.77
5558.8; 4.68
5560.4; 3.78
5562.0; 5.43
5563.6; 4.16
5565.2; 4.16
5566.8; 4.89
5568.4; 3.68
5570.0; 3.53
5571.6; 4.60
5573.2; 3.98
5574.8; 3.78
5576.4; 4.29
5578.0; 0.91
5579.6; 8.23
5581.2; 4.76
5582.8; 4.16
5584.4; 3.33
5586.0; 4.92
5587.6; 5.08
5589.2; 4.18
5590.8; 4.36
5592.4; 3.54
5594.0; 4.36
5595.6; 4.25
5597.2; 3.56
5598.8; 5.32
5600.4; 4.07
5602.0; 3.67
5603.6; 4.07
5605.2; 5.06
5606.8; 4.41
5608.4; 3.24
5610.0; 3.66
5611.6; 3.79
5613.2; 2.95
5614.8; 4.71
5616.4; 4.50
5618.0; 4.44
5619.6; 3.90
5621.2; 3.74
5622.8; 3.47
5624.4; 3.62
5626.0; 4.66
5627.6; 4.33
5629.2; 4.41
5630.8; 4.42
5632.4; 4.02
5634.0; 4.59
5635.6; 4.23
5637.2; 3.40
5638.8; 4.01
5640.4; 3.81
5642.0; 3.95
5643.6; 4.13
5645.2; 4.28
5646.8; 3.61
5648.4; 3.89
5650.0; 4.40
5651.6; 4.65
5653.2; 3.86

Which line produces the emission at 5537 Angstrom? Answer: [O III] 5007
